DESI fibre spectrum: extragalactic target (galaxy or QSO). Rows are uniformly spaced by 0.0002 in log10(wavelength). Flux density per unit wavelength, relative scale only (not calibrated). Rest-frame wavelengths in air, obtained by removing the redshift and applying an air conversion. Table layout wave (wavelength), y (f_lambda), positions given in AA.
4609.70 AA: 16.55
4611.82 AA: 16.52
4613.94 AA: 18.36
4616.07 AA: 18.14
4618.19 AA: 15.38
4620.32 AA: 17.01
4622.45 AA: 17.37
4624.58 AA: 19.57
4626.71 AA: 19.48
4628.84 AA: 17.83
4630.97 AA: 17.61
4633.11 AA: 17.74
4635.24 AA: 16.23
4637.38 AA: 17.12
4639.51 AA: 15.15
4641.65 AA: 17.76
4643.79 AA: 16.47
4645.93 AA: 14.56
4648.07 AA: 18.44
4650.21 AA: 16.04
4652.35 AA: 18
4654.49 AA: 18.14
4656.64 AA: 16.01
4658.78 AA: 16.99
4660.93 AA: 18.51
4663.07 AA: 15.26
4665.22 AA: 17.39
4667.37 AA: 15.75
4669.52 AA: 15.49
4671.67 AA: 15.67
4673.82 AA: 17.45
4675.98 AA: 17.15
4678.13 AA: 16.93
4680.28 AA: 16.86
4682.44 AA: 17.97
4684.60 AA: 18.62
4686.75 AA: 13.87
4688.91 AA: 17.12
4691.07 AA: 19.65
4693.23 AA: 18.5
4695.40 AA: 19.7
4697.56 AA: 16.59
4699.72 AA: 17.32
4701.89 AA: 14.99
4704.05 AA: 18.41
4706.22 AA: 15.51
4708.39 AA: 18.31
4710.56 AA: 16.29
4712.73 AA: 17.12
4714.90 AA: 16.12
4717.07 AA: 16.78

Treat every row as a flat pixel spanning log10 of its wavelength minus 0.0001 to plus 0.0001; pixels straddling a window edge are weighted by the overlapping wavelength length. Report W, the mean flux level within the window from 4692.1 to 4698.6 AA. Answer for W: 18.3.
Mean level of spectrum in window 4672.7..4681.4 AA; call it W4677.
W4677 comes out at 17.1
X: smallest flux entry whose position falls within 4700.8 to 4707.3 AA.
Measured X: 14.99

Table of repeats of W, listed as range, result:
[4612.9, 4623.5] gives 17.2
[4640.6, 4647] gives 16.3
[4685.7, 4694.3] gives 17.3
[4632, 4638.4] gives 17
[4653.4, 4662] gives 17.4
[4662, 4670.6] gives 16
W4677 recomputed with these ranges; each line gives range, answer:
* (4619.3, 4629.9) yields 18.3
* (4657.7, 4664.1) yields 17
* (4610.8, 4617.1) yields 17.7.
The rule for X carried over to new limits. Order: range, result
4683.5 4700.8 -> 13.87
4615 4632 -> 15.38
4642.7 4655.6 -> 14.56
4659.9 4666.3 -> 15.26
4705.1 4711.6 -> 15.51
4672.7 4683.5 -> 16.86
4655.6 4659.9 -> 16.01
